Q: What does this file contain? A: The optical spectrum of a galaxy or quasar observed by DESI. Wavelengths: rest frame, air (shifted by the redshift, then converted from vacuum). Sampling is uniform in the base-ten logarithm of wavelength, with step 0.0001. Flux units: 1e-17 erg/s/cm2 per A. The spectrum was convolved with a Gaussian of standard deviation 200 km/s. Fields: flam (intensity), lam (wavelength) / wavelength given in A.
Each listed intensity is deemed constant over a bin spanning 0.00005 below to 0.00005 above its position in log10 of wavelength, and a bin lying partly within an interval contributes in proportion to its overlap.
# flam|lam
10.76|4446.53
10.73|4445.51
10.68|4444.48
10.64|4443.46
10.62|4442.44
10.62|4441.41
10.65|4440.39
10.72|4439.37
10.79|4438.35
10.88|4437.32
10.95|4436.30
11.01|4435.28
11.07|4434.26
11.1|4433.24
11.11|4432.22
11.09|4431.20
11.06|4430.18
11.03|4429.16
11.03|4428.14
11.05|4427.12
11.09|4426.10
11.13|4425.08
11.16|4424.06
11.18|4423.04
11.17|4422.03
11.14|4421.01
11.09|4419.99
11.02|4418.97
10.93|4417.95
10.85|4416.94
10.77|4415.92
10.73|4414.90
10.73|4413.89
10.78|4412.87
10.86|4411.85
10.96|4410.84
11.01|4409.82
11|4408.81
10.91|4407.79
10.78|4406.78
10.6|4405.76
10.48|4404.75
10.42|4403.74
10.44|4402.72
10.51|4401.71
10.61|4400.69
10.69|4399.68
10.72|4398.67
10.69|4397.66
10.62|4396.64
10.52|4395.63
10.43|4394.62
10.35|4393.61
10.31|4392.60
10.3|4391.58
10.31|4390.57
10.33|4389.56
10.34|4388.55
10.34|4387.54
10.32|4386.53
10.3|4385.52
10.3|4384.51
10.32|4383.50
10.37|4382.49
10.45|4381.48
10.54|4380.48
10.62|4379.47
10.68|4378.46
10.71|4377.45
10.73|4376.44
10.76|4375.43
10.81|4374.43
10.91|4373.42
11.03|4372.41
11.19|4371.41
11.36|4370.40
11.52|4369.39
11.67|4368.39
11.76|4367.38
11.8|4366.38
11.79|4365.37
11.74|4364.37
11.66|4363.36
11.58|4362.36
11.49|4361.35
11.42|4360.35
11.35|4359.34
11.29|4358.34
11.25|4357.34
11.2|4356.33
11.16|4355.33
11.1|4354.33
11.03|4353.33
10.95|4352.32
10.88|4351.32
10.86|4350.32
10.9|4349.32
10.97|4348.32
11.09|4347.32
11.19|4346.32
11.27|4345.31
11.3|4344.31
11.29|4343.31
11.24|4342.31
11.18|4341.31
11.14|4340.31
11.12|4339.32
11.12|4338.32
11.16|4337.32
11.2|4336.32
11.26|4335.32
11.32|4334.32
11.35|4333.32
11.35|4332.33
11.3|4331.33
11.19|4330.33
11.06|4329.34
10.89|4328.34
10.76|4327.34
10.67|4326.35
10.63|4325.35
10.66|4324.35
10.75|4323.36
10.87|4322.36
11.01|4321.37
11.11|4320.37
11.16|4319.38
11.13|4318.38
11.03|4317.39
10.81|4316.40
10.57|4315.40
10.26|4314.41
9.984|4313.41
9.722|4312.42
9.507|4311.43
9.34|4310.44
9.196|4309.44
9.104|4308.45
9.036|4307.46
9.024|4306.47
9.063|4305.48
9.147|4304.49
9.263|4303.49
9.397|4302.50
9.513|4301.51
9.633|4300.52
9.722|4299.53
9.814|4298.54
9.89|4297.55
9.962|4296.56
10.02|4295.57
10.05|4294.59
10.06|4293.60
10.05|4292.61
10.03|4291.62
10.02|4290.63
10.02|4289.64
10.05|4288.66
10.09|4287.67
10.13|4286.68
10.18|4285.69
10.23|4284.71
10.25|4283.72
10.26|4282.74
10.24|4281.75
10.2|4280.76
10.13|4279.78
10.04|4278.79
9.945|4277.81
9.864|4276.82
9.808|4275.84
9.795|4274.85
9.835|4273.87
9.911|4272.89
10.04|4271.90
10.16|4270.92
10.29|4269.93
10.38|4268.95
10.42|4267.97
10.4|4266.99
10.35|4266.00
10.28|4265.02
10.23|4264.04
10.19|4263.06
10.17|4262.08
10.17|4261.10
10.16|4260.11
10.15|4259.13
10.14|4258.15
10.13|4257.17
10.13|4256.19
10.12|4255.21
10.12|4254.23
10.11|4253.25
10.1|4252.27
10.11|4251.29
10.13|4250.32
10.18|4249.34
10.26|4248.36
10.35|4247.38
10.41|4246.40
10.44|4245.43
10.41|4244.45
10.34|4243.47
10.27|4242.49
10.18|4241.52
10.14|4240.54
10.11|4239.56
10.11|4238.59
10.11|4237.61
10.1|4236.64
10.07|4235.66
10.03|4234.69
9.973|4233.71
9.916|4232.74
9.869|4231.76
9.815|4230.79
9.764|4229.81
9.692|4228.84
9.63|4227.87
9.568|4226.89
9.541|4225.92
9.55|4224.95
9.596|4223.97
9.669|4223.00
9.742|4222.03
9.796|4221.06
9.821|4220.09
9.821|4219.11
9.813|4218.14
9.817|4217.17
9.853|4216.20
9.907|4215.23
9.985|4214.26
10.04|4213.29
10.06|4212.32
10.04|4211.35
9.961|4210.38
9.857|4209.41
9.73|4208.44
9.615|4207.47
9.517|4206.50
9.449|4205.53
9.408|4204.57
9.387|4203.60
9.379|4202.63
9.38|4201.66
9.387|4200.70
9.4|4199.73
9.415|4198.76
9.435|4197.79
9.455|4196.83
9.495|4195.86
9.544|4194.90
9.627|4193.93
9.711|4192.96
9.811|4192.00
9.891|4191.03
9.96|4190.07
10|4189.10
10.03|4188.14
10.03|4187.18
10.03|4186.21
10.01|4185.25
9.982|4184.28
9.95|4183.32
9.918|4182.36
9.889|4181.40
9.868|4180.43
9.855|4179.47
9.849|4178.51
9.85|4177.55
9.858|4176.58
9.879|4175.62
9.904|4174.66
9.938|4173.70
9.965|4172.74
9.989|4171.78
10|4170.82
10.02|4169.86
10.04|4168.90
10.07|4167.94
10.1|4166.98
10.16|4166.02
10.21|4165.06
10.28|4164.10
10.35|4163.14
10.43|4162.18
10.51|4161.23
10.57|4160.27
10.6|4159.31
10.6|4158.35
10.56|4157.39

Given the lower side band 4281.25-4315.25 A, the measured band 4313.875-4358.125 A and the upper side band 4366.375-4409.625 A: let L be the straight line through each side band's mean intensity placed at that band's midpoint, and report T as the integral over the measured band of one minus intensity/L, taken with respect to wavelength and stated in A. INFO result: -3.8 A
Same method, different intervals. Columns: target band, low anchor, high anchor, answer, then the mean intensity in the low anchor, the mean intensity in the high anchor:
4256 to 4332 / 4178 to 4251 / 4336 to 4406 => 1.80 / 9.86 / 10.9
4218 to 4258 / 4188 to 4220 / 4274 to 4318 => -0.98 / 9.7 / 9.88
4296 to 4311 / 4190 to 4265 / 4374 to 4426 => 1.21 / 9.9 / 10.7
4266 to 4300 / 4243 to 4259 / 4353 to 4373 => 1.57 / 10.2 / 11.4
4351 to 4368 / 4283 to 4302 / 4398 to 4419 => -1.56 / 9.99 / 10.7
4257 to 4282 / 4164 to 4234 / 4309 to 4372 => 0.68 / 9.8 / 11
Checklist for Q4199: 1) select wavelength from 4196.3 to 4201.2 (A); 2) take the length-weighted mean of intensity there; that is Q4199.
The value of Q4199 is 9.42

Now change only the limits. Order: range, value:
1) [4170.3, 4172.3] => 10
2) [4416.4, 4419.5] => 10.9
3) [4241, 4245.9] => 10.3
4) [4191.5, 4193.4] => 9.77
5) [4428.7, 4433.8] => 11.1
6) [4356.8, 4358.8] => 11.2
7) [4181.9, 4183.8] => 9.96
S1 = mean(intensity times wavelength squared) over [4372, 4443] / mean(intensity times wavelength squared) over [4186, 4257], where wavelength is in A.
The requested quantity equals 1.19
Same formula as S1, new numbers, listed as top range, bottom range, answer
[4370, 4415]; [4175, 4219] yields 1.19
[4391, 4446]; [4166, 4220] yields 1.22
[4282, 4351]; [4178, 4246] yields 1.12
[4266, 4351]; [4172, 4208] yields 1.13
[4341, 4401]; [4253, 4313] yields 1.15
